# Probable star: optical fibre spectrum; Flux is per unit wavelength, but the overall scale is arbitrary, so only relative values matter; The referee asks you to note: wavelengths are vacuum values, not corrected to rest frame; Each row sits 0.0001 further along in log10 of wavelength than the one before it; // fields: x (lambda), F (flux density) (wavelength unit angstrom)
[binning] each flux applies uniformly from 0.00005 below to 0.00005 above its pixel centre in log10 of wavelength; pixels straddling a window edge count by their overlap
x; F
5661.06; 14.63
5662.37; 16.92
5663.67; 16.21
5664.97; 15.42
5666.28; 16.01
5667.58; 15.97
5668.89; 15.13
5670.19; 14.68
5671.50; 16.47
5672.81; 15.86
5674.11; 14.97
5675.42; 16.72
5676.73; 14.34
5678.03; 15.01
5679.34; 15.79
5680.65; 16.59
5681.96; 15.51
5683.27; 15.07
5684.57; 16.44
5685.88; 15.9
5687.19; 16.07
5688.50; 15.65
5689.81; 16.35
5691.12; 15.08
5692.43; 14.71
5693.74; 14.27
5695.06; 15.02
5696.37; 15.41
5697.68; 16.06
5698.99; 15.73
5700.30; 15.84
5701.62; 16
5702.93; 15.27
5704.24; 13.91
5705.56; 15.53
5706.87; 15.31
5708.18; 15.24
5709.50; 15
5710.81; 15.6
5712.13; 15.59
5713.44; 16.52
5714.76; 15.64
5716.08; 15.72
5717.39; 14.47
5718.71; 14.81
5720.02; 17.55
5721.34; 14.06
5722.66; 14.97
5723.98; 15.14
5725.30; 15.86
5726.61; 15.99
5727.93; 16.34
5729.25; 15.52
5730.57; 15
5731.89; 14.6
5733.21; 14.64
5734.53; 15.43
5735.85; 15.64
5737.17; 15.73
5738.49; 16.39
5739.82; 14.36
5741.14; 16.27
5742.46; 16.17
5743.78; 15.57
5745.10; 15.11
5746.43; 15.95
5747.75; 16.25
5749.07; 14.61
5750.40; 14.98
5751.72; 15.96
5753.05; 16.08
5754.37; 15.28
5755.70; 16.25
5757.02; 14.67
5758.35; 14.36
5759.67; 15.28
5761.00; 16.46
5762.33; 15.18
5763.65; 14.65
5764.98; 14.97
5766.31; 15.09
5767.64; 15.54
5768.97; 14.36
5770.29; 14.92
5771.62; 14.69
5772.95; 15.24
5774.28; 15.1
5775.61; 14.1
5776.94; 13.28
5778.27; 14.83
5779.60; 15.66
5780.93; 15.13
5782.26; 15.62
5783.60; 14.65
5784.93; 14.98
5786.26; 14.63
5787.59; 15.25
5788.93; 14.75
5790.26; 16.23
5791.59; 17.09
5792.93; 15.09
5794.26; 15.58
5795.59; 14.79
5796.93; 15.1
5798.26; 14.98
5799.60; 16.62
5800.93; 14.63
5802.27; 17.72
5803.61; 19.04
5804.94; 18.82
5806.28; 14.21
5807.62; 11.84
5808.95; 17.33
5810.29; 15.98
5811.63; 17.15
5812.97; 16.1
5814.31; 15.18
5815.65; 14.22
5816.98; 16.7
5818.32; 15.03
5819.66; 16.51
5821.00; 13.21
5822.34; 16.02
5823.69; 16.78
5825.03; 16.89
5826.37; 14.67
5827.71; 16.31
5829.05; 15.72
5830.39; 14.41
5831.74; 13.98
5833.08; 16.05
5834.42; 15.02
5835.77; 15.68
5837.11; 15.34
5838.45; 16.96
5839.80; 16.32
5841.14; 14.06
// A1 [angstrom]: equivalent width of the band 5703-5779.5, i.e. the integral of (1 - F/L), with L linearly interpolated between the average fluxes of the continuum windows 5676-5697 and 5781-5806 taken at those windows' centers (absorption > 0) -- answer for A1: 1.7 angstrom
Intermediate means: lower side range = 15.5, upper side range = 15.8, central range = 15.3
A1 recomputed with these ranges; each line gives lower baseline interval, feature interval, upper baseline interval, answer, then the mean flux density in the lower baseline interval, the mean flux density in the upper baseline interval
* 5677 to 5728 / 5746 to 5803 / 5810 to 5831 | 1.2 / 15.5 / 15.7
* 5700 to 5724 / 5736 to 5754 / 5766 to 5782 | -0.7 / 15.4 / 14.8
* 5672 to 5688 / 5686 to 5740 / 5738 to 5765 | 0.6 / 15.7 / 15.5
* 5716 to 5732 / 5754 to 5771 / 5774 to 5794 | 0.1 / 15.4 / 15.1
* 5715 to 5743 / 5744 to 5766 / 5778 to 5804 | 0.2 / 15.5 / 15.6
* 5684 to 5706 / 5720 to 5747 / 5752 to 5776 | -0.3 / 15.5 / 15.1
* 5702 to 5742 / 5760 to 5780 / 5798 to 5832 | 0.9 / 15.4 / 15.8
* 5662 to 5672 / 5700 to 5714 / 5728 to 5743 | 0.2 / 15.8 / 15.5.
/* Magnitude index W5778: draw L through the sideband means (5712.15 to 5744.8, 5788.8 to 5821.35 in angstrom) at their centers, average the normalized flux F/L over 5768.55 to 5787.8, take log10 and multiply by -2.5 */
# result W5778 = 0.06 mag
